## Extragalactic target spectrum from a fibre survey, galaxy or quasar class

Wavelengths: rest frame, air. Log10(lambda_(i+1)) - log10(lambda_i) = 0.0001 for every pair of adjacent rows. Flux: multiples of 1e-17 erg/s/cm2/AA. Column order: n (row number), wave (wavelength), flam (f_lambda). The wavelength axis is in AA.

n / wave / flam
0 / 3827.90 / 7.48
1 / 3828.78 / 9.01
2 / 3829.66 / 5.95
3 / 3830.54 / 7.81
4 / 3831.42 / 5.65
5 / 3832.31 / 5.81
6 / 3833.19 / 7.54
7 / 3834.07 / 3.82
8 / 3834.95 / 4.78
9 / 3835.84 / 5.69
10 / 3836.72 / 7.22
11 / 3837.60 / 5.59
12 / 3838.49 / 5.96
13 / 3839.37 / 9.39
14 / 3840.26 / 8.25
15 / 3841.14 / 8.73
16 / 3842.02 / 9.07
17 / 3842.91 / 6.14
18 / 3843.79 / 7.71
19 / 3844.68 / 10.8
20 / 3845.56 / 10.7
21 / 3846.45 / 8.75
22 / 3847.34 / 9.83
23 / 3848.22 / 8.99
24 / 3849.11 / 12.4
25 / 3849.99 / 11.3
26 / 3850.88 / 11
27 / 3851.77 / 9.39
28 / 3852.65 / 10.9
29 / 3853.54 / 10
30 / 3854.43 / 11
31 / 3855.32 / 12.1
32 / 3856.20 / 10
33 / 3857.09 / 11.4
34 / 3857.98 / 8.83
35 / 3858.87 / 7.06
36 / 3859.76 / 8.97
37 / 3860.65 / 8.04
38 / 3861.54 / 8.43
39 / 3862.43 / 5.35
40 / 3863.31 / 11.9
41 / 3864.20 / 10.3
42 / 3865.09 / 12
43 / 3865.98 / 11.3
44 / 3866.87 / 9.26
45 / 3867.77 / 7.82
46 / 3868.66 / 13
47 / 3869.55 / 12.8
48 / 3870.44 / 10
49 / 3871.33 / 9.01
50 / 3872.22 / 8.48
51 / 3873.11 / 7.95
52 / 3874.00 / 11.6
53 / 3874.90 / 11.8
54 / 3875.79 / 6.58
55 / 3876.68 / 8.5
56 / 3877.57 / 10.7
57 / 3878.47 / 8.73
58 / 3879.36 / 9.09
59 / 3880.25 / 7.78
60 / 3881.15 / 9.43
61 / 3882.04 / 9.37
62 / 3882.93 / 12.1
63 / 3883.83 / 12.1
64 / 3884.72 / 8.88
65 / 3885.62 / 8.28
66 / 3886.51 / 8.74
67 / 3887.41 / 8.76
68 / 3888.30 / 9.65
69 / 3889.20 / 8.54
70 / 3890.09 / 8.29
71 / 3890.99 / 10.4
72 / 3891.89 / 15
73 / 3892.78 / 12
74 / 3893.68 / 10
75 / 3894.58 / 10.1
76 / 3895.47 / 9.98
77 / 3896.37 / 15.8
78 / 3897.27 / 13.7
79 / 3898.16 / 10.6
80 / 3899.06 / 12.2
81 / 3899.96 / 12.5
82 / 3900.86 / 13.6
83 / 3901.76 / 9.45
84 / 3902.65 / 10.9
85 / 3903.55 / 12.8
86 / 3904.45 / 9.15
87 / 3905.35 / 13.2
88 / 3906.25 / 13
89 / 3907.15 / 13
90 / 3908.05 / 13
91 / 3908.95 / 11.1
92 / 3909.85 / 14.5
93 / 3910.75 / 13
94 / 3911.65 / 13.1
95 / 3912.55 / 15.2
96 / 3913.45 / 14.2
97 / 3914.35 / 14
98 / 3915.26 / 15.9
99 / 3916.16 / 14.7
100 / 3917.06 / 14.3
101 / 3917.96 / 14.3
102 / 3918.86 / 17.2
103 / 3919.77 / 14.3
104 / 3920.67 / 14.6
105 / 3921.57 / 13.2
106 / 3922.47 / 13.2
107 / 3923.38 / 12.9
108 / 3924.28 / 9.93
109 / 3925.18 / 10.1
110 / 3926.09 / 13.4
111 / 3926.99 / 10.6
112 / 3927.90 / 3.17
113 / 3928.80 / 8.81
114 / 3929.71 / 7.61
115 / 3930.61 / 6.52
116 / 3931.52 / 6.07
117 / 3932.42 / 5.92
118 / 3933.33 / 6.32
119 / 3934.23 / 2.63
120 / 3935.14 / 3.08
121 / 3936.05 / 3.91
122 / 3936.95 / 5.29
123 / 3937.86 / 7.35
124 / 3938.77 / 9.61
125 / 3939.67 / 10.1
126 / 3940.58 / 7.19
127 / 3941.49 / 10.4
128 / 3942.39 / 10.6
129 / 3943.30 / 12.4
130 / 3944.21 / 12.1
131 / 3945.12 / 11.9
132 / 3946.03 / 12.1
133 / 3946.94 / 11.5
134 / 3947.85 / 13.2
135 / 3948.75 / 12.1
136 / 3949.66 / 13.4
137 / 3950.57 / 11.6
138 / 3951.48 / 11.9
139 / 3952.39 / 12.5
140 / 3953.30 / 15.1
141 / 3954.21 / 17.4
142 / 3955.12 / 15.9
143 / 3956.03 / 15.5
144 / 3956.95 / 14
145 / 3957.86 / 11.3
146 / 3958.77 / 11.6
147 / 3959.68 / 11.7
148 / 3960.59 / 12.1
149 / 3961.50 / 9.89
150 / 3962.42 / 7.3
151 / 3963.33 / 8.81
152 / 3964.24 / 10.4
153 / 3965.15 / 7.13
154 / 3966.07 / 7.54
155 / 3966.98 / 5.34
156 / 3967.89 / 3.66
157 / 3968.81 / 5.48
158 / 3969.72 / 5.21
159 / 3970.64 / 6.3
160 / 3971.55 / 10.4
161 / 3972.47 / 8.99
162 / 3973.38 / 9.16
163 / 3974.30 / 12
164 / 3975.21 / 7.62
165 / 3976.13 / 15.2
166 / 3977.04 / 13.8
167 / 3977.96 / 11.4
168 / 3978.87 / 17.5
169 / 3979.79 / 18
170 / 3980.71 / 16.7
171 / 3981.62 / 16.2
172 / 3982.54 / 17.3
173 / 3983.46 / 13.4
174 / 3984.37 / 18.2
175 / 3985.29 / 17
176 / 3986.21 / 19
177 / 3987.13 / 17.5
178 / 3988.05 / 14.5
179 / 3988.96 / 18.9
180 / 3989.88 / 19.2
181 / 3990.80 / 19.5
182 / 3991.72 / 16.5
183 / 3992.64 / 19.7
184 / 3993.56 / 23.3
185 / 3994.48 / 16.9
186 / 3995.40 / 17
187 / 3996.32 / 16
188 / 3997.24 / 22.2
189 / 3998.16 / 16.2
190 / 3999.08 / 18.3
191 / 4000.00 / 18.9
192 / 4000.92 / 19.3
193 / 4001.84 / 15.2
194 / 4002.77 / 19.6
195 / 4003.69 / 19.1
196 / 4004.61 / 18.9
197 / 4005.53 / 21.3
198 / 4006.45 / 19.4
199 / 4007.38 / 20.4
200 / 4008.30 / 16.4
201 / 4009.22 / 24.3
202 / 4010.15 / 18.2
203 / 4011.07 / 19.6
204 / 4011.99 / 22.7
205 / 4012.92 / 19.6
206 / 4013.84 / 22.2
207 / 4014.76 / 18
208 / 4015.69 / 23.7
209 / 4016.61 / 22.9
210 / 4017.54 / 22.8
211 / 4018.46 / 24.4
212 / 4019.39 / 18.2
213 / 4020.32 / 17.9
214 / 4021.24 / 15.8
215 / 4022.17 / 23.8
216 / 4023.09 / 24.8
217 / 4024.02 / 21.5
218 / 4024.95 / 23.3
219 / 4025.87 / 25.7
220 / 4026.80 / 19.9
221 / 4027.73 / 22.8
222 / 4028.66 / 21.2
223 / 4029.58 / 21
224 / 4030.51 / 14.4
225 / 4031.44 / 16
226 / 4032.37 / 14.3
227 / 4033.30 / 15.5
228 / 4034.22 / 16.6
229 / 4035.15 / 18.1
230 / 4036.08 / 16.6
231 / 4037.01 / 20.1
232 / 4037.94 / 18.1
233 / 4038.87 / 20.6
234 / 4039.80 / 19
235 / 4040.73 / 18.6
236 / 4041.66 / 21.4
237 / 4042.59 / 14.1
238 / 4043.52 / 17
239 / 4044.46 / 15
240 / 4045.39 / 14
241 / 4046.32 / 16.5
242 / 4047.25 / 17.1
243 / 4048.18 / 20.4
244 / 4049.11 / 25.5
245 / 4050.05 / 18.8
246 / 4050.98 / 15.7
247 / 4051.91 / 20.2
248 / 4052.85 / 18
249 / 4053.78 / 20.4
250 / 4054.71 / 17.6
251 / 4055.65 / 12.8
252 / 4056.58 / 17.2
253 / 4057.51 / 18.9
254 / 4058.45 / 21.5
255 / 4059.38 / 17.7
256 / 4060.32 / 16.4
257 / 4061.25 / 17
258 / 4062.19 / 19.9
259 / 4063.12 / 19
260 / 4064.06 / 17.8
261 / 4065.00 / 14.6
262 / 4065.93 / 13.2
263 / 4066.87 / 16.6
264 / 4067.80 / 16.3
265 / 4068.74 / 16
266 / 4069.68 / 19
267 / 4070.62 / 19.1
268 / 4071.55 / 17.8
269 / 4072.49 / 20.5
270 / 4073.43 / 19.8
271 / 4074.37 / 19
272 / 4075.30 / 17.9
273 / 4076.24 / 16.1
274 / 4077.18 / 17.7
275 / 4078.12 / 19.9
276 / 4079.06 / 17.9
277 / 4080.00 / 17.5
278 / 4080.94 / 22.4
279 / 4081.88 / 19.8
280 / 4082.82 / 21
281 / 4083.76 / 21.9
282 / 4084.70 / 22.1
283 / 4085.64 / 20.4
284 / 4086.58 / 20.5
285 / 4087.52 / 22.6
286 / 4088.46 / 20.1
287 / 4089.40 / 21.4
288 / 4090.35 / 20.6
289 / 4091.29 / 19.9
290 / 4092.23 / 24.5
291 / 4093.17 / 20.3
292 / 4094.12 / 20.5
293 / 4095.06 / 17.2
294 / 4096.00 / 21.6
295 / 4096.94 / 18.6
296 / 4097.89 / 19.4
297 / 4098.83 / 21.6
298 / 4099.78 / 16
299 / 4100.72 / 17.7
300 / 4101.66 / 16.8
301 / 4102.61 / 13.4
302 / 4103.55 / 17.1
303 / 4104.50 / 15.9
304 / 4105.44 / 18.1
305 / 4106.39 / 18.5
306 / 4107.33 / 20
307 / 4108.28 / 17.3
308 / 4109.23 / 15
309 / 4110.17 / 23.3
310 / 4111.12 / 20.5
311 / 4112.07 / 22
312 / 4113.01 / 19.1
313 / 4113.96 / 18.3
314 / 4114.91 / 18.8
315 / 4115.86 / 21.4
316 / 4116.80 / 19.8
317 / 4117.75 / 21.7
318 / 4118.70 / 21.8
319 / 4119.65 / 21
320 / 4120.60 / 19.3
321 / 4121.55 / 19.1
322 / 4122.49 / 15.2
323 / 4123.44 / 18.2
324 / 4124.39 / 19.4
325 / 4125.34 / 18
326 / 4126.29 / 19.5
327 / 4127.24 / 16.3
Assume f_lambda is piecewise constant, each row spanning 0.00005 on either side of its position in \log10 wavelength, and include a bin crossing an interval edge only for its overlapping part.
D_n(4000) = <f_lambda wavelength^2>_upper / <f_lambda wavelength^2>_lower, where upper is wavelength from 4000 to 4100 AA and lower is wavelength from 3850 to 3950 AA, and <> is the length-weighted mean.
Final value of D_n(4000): 1.96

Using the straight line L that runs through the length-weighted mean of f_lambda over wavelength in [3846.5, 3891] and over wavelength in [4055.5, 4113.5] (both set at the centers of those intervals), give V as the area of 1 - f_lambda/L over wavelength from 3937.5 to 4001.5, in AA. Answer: 3.7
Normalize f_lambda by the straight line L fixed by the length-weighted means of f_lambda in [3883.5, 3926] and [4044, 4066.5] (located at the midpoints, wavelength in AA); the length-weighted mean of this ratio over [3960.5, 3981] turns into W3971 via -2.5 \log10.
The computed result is 0.43 mag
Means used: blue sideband 12.2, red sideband 17.7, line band 9.91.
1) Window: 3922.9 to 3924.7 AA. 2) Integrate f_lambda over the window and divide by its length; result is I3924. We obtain 11.4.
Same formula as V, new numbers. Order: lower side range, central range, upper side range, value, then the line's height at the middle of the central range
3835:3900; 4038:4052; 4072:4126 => -0.9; 17.1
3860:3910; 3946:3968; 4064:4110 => 3.3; 13.5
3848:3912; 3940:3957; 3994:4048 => 2.5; 14.8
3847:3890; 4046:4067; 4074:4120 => -0.3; 17.8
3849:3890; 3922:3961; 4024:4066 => 8.8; 13.3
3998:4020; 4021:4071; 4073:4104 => 3.5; 19.8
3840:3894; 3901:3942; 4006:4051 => 6.8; 13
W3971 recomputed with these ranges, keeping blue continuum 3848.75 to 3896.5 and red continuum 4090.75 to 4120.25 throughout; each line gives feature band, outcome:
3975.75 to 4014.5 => -0.22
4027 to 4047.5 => -0.07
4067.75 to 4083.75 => -0.04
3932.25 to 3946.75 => 0.47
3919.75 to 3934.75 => 0.30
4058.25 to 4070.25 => 0.02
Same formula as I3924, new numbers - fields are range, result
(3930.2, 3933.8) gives 6.18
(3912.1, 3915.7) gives 14.8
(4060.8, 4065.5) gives 17.6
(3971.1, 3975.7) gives 9.66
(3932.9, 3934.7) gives 4.45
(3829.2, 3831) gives 6.91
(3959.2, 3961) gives 11.9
